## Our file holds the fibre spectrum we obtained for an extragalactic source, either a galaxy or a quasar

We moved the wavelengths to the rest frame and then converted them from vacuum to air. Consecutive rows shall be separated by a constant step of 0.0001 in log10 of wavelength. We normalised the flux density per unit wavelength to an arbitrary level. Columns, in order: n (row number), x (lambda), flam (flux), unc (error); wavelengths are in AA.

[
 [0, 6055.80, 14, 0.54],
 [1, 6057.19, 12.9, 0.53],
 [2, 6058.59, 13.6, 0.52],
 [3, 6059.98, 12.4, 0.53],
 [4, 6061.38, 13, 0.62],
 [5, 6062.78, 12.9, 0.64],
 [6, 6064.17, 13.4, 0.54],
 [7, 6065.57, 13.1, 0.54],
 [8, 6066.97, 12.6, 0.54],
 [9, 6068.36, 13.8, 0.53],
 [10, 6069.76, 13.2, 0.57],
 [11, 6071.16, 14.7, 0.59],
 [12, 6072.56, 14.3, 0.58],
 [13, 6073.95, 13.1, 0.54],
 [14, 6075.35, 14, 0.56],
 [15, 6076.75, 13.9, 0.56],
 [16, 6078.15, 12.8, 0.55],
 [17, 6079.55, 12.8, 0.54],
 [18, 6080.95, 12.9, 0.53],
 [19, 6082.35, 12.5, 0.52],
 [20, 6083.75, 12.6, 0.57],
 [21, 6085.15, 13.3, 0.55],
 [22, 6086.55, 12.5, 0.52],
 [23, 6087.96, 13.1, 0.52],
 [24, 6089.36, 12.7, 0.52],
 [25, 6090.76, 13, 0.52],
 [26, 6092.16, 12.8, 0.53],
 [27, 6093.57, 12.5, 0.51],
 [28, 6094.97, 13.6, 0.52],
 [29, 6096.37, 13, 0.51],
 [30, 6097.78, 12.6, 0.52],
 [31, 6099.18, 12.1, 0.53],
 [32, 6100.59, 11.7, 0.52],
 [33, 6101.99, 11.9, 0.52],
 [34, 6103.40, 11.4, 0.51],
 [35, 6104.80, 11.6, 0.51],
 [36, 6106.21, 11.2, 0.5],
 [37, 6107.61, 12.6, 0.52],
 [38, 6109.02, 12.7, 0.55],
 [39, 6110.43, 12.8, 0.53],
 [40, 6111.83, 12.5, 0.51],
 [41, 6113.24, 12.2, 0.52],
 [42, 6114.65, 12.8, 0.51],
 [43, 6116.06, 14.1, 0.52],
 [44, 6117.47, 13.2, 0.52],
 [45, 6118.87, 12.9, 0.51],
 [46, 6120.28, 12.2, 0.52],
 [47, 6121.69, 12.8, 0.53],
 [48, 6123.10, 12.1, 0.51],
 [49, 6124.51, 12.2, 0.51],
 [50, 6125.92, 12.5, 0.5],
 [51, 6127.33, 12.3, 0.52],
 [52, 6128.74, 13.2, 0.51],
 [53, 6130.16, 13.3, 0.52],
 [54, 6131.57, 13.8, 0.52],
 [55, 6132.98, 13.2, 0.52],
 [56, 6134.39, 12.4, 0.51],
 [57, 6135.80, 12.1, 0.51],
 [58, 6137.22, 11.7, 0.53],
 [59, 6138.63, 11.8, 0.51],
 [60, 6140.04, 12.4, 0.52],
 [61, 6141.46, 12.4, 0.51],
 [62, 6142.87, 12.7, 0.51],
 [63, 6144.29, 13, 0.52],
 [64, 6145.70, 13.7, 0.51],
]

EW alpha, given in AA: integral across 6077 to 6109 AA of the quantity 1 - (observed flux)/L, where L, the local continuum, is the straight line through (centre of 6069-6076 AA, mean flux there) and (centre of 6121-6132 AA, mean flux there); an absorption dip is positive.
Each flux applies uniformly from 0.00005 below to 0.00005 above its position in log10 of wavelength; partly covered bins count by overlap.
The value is 2.2 AA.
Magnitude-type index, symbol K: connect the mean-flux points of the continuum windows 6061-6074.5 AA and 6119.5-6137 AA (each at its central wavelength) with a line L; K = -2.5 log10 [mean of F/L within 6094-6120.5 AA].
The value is 0.04 mag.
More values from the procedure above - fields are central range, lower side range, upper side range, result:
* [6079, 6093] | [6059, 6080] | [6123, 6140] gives 0.03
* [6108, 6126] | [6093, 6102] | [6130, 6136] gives 0.01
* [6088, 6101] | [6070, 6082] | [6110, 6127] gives 0.04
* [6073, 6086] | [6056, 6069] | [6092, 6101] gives -0.02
